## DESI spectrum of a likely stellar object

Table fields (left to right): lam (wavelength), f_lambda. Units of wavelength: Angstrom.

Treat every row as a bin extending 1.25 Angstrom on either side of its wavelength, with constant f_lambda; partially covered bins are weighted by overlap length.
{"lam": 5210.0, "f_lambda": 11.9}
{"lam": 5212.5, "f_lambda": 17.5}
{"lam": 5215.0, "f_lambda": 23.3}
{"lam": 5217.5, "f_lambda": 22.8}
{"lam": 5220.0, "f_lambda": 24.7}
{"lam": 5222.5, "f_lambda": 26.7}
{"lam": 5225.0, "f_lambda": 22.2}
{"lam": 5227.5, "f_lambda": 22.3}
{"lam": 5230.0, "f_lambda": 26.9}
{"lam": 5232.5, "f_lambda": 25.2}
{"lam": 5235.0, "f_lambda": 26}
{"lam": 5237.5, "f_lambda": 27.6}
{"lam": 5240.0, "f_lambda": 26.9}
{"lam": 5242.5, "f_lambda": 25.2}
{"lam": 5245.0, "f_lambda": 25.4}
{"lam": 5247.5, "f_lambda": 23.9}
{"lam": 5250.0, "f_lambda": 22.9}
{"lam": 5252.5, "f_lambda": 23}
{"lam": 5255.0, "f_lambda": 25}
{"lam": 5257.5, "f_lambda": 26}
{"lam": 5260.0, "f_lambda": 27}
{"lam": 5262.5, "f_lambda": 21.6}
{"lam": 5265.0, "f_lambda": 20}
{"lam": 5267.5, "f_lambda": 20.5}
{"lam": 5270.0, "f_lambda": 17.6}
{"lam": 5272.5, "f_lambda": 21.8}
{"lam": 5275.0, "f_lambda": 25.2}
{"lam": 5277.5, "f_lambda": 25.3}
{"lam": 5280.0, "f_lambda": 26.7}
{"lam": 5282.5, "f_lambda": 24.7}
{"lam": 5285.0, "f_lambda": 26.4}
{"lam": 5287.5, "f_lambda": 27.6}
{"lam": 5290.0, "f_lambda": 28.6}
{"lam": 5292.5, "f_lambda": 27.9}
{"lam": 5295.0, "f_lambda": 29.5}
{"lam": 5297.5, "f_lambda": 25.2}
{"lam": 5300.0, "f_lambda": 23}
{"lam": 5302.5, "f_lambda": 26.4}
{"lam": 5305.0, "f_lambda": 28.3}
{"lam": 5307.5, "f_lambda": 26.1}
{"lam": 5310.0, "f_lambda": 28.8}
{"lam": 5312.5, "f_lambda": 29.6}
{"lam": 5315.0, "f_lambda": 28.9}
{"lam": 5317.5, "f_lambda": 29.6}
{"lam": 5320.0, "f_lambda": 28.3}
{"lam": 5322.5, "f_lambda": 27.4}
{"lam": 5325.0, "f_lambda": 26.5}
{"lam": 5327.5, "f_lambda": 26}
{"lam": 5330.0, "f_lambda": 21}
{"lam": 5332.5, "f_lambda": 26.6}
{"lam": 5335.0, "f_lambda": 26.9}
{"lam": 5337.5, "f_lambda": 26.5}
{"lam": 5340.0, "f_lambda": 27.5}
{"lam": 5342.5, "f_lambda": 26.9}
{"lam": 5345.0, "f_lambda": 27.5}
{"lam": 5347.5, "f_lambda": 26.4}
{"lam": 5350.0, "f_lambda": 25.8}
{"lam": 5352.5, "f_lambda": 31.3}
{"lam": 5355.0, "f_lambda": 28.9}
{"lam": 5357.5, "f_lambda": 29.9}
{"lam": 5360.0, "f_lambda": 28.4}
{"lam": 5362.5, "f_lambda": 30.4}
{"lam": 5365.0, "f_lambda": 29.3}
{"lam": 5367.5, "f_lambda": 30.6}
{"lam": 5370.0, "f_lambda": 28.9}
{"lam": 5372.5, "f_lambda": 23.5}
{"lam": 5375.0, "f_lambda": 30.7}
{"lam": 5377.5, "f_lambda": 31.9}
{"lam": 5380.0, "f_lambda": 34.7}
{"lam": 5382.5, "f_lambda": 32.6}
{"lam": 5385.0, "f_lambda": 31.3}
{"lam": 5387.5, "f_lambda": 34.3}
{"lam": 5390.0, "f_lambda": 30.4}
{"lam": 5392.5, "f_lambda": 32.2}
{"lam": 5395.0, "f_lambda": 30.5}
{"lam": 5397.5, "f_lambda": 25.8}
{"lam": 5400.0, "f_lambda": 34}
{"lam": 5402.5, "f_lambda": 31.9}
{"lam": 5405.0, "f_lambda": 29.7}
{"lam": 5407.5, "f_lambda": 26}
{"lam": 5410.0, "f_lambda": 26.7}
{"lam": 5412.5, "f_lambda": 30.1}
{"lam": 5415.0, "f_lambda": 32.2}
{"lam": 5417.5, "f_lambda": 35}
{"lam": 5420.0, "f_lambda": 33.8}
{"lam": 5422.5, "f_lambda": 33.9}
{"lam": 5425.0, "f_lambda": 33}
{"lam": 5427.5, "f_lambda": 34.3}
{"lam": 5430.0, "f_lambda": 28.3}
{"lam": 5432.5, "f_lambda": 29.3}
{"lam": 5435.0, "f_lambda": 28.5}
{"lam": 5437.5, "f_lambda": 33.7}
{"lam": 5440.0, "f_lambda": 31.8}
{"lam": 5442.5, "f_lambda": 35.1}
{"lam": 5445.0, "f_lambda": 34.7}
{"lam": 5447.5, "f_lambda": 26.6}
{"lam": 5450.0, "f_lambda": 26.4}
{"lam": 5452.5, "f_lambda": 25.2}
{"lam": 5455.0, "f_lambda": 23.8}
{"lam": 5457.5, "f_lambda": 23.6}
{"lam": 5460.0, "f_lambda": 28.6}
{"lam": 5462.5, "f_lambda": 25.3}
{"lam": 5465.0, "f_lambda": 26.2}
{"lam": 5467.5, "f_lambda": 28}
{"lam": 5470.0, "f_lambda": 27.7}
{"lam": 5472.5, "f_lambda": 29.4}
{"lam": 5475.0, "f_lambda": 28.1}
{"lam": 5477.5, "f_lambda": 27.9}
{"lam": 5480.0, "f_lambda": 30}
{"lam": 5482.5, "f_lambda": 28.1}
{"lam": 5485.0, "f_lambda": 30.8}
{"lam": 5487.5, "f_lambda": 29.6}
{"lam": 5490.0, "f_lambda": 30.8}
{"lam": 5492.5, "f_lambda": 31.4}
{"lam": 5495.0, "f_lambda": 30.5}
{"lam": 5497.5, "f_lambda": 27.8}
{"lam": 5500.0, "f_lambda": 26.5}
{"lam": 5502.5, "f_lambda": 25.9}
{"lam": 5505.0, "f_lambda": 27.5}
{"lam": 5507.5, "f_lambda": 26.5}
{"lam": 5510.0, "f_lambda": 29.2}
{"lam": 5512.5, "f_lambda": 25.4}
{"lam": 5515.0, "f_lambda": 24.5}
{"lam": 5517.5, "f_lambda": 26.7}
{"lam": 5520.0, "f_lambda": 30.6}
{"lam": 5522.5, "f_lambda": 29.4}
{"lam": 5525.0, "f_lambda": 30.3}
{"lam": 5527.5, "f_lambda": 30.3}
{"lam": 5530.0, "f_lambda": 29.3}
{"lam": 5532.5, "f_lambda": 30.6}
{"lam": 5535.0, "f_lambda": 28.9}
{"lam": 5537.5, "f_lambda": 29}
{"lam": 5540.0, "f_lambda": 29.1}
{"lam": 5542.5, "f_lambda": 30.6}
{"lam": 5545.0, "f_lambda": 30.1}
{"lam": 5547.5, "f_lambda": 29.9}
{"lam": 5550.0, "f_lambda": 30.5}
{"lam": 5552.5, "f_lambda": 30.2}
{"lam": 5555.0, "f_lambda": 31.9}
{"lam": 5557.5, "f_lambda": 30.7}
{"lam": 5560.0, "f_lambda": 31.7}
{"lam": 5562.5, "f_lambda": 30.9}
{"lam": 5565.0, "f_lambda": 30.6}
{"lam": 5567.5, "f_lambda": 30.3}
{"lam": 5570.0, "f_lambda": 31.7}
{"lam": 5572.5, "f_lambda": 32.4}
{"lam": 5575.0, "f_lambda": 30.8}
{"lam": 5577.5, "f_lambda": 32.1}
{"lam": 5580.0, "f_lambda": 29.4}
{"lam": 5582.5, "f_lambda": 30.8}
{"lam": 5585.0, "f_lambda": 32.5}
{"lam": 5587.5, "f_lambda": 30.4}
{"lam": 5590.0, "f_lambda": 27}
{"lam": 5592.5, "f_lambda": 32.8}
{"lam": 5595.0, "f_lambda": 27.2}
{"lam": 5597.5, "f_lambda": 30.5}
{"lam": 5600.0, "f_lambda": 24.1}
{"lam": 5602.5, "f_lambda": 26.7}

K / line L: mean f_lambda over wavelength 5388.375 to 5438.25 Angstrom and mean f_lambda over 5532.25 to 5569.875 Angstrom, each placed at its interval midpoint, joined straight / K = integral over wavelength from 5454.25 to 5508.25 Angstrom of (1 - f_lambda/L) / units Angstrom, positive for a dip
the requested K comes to 4.8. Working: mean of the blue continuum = 31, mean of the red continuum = 30.4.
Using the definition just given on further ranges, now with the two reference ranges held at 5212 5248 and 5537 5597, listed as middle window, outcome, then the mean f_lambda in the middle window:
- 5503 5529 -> 1.5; 28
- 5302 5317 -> -1.3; 28.2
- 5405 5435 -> -3.2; 31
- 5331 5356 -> -0.7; 27.4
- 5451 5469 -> 1.8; 25.8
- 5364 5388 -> -3.1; 30.7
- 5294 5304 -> -0.1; 26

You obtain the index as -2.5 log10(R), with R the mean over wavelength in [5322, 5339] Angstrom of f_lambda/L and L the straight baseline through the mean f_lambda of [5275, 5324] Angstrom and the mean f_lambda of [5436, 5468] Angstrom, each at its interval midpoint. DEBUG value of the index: 0.07 mag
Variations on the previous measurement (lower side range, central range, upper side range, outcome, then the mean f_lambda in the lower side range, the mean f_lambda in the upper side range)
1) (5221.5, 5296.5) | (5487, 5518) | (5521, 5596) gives 0.06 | 24.8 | 30.4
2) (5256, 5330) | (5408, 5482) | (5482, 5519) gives -0.08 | 25.8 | 28.1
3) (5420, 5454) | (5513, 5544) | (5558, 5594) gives 0.07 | 30.9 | 30.9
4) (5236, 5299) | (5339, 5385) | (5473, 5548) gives -0.11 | 24.9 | 28.8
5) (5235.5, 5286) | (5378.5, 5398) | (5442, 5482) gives -0.20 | 24.2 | 27.8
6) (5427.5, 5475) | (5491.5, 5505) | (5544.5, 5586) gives 0.05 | 28.6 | 31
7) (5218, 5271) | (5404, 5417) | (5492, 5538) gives -0.10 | 24.1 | 28.4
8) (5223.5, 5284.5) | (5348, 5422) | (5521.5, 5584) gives -0.13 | 24.2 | 30.5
